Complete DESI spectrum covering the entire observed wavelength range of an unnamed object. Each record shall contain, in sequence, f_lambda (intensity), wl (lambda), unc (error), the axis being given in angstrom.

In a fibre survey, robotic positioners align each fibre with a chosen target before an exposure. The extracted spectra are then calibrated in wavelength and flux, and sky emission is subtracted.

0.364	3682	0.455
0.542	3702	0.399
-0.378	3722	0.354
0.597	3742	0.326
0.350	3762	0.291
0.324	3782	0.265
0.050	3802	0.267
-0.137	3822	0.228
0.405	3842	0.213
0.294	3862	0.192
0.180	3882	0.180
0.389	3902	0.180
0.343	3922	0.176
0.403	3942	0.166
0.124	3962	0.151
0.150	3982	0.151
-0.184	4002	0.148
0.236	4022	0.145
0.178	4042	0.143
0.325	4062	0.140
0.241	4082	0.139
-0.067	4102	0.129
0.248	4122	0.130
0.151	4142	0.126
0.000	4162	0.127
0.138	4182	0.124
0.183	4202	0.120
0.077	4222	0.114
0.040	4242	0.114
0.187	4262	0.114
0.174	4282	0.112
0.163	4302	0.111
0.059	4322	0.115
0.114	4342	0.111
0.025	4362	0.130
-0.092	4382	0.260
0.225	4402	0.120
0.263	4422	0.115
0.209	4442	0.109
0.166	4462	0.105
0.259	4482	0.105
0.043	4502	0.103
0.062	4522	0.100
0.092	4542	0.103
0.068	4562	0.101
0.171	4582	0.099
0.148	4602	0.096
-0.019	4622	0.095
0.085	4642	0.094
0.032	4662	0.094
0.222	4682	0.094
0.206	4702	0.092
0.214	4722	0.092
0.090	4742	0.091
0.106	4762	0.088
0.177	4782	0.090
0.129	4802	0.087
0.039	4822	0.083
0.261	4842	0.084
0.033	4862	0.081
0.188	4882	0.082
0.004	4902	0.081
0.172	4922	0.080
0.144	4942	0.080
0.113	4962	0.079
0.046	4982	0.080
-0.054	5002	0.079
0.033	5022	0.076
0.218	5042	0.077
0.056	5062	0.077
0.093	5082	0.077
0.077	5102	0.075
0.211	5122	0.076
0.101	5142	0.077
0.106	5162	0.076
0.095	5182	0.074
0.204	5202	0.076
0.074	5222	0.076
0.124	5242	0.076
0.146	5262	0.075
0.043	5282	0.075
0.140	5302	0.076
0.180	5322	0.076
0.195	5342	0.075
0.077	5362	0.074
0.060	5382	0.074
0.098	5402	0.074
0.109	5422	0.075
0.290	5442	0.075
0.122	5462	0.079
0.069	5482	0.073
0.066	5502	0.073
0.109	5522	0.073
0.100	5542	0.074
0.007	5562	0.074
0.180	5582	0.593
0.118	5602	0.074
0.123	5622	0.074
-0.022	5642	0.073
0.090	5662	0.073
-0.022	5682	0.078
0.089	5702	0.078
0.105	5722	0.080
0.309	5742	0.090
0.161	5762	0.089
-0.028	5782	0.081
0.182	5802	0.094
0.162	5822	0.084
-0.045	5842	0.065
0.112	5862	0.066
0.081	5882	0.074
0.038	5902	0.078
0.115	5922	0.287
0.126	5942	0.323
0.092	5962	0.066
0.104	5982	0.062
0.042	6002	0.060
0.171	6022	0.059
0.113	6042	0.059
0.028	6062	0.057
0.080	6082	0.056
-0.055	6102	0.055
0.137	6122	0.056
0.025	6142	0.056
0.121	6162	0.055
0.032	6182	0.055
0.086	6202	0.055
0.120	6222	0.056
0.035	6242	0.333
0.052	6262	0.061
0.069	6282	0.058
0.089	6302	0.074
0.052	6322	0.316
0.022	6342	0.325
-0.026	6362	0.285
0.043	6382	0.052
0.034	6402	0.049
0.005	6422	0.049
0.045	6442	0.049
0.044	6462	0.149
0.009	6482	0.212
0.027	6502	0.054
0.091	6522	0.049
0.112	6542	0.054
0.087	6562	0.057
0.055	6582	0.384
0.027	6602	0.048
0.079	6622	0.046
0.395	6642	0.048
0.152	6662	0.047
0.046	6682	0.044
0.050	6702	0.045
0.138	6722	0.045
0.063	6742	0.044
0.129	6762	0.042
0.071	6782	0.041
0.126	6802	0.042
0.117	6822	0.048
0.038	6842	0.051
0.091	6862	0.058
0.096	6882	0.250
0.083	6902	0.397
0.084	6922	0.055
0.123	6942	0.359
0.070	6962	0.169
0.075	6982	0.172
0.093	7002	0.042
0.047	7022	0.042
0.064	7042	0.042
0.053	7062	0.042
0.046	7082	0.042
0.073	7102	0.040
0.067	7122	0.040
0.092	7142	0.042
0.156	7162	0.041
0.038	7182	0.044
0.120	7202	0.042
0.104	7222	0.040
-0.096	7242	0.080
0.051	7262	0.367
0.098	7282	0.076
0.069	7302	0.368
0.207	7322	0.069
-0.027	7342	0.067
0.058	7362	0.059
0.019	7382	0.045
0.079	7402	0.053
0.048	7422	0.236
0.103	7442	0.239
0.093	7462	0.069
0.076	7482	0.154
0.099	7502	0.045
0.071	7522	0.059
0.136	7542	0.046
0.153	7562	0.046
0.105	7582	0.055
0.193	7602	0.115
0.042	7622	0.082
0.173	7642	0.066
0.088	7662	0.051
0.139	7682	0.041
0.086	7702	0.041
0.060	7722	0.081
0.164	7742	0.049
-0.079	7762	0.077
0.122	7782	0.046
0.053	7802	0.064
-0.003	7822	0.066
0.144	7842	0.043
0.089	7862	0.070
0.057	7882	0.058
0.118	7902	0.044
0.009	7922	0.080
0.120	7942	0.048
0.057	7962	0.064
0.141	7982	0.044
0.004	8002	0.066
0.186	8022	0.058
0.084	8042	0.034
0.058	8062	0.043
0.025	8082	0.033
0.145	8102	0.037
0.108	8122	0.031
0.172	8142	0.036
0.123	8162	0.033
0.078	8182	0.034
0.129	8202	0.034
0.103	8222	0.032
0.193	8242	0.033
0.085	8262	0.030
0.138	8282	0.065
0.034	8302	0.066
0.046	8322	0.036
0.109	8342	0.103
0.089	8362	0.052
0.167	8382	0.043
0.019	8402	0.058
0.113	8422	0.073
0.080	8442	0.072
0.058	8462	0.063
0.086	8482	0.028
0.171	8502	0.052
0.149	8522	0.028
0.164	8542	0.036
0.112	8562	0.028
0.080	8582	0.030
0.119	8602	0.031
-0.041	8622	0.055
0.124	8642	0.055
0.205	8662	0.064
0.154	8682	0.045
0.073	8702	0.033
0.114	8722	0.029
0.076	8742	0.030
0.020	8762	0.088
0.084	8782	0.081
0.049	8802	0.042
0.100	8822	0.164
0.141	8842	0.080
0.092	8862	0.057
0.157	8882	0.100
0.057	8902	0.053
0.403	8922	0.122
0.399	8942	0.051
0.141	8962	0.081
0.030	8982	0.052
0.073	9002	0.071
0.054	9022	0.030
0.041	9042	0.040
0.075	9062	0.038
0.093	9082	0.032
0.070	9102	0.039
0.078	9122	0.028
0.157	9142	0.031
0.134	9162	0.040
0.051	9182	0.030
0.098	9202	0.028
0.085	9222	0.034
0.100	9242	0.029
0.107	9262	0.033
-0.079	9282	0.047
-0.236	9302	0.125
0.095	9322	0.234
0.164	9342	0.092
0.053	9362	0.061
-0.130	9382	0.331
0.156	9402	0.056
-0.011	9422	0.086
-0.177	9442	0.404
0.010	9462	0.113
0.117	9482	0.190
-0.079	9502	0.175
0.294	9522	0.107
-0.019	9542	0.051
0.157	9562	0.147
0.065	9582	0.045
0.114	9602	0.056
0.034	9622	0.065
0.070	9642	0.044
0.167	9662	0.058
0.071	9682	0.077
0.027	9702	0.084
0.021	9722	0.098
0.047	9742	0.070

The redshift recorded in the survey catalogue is 0.783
